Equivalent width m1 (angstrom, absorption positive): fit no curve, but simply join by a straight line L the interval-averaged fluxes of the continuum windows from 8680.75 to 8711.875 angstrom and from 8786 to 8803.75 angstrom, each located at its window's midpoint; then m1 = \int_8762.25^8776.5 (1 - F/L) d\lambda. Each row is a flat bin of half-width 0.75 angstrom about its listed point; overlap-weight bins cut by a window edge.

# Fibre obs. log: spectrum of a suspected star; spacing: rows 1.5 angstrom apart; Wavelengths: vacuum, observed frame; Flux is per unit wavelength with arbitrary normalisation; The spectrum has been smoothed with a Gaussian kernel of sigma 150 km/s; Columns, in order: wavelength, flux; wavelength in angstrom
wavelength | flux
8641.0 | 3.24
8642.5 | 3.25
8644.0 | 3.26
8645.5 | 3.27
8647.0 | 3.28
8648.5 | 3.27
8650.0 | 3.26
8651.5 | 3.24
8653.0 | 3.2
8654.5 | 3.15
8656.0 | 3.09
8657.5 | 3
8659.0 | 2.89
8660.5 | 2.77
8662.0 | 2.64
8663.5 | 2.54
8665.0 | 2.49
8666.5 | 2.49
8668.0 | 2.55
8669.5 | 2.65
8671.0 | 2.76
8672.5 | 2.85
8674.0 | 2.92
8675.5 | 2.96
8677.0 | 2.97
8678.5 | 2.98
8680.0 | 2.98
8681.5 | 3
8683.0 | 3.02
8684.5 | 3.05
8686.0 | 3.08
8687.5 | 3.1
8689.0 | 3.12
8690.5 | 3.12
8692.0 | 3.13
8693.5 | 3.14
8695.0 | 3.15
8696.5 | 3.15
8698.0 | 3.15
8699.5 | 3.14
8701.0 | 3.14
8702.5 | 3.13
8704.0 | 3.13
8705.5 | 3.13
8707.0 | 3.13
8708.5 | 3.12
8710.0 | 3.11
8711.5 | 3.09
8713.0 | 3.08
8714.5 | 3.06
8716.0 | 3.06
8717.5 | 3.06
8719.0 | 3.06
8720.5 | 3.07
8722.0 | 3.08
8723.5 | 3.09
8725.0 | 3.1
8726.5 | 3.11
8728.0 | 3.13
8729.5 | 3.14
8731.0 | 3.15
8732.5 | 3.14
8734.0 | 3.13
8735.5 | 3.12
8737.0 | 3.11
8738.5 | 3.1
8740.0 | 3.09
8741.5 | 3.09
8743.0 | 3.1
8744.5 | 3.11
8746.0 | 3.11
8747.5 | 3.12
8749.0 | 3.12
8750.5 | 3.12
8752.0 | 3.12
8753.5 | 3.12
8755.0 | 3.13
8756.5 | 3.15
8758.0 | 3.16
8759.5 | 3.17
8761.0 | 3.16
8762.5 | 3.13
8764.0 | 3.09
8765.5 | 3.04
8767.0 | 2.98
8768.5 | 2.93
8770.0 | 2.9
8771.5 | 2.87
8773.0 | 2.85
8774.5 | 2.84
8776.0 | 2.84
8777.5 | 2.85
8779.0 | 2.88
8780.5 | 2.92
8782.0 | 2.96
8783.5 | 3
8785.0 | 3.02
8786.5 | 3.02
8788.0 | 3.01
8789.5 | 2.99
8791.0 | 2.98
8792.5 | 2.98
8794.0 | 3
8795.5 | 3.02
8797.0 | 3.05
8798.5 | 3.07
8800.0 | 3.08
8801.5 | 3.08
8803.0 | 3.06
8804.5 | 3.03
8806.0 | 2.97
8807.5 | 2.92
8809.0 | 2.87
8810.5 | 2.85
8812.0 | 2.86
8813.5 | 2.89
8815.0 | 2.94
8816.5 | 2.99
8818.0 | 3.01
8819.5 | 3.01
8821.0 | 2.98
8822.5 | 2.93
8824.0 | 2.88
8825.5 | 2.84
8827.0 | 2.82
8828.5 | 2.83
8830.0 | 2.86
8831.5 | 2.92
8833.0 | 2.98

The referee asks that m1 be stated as 0.50 angstrom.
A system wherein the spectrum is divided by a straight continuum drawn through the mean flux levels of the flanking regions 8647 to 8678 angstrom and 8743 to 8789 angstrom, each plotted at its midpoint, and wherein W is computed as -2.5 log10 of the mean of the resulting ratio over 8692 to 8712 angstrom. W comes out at -0.067 mag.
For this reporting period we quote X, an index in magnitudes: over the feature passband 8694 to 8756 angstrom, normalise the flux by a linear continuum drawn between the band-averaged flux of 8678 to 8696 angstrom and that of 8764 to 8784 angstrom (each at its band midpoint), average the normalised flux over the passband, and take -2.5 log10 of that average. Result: -0.04 mag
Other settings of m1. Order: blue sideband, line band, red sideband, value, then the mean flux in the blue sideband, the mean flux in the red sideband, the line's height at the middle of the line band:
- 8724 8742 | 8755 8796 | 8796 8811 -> 0.7 angstrom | 3.12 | 3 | 3.05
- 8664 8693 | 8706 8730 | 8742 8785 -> -1.1 angstrom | 2.91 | 3.03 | 2.96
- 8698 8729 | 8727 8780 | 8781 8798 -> -0.2 angstrom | 3.1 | 3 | 3.05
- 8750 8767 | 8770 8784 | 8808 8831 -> 0.8 angstrom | 3.12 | 2.9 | 3.05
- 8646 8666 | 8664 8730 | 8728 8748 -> 0.7 angstrom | 2.98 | 3.12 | 3.05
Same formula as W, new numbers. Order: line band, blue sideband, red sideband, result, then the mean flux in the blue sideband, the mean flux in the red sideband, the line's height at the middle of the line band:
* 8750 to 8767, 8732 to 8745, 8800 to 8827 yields -0.019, 3.11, 2.95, 3.07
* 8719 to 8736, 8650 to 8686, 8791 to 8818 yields -0.066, 2.89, 2.98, 2.93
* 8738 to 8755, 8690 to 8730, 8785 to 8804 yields -0.012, 3.11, 3.03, 3.08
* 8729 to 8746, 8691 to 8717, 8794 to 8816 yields -0.015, 3.12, 2.98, 3.07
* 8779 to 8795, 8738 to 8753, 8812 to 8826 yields 0.010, 3.11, 2.94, 3.01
